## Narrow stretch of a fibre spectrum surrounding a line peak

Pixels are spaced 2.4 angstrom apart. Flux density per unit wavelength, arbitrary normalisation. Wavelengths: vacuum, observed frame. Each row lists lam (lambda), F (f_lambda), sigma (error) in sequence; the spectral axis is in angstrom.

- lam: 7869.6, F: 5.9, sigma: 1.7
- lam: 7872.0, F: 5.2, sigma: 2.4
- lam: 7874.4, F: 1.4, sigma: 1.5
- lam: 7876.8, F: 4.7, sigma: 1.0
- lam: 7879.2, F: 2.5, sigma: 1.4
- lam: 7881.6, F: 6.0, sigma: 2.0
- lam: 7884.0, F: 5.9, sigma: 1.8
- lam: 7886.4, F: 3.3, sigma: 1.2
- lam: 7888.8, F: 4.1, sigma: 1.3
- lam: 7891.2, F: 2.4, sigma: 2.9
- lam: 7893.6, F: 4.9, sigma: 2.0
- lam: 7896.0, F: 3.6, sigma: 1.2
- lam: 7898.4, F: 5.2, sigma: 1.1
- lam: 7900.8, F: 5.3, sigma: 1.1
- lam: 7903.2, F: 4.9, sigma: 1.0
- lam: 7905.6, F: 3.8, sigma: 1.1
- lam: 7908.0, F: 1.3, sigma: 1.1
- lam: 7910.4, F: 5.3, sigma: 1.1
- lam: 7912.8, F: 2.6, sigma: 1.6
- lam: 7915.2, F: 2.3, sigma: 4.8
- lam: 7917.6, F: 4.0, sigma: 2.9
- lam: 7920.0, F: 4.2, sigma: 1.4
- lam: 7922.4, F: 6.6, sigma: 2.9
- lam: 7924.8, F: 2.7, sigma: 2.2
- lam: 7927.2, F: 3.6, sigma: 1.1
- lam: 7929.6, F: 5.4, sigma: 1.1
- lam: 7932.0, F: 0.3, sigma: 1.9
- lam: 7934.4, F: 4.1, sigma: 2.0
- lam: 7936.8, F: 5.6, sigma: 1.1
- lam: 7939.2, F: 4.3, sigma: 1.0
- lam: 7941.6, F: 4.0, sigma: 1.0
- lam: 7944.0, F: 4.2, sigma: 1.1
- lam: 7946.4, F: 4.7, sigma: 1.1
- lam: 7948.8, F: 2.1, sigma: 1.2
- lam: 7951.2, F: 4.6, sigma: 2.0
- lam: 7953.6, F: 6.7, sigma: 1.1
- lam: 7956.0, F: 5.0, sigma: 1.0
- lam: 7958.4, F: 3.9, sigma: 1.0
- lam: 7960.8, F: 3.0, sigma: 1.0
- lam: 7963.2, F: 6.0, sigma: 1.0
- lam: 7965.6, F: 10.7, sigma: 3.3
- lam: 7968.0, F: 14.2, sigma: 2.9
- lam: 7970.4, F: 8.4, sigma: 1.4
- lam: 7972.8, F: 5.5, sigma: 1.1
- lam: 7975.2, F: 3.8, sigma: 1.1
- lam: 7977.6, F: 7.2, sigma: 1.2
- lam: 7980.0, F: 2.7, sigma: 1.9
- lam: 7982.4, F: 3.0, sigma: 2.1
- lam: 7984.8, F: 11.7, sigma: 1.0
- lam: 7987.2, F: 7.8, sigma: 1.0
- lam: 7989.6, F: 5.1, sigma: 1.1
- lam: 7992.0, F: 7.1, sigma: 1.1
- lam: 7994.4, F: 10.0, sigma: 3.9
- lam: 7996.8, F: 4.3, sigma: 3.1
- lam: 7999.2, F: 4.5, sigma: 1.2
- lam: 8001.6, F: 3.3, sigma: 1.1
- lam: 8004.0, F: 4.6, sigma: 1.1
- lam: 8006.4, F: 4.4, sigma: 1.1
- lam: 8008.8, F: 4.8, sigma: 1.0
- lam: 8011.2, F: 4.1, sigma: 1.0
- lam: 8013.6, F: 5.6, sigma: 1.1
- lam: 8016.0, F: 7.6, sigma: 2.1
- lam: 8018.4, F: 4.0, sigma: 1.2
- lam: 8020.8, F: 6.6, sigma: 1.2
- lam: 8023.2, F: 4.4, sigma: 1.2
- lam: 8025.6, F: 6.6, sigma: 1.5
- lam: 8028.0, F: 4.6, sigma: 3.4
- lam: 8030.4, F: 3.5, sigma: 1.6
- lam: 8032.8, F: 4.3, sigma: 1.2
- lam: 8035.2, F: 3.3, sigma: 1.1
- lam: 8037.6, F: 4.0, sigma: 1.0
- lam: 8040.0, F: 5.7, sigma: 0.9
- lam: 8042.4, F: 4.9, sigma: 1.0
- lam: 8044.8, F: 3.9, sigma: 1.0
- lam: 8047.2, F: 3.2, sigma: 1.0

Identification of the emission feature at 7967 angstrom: [S II]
